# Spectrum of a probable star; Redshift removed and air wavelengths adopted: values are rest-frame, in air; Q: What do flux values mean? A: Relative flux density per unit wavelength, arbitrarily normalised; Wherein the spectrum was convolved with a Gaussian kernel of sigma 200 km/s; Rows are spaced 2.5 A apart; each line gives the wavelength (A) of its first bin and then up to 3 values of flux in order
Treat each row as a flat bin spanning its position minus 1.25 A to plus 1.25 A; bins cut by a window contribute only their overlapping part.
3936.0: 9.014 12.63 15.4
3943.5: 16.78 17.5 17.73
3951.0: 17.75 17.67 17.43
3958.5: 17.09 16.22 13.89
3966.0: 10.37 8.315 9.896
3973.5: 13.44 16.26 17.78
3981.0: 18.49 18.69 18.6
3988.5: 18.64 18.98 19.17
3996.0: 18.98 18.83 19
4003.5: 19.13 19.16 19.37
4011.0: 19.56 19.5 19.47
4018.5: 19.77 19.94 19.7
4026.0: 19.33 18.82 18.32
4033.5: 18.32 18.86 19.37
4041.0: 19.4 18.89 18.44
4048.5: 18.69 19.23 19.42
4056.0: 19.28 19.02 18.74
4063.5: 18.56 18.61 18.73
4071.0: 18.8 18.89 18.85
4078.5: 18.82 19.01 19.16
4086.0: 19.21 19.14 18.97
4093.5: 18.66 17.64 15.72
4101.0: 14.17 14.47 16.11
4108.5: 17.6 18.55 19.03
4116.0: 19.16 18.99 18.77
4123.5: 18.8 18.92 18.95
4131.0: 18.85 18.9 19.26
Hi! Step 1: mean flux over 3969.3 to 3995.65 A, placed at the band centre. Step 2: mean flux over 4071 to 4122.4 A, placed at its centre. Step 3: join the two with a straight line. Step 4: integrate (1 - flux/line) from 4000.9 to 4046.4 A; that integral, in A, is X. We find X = -4.9 A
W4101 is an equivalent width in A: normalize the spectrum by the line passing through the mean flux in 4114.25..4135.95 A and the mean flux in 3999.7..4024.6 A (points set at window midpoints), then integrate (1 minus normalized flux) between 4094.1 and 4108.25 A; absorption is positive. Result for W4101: 2.3 A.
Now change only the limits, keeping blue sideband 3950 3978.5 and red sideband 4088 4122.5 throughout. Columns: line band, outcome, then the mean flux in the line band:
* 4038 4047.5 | -1.6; 19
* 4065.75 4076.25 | -1.2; 18.8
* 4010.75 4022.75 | -3.1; 19.7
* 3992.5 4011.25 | -4.6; 19.1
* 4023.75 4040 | -2.9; 18.9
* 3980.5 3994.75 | -3.6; 18.8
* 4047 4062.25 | -2.4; 19.1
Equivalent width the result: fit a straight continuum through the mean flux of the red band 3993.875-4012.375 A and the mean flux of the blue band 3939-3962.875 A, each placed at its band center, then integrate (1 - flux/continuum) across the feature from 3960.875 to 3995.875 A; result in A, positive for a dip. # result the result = 4.7 A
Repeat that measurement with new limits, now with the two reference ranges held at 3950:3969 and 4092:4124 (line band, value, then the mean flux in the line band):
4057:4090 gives -3.83 A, 18.9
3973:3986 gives -1.60 A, 17.3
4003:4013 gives -2.19 A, 19.3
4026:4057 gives -4.78 A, 18.9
